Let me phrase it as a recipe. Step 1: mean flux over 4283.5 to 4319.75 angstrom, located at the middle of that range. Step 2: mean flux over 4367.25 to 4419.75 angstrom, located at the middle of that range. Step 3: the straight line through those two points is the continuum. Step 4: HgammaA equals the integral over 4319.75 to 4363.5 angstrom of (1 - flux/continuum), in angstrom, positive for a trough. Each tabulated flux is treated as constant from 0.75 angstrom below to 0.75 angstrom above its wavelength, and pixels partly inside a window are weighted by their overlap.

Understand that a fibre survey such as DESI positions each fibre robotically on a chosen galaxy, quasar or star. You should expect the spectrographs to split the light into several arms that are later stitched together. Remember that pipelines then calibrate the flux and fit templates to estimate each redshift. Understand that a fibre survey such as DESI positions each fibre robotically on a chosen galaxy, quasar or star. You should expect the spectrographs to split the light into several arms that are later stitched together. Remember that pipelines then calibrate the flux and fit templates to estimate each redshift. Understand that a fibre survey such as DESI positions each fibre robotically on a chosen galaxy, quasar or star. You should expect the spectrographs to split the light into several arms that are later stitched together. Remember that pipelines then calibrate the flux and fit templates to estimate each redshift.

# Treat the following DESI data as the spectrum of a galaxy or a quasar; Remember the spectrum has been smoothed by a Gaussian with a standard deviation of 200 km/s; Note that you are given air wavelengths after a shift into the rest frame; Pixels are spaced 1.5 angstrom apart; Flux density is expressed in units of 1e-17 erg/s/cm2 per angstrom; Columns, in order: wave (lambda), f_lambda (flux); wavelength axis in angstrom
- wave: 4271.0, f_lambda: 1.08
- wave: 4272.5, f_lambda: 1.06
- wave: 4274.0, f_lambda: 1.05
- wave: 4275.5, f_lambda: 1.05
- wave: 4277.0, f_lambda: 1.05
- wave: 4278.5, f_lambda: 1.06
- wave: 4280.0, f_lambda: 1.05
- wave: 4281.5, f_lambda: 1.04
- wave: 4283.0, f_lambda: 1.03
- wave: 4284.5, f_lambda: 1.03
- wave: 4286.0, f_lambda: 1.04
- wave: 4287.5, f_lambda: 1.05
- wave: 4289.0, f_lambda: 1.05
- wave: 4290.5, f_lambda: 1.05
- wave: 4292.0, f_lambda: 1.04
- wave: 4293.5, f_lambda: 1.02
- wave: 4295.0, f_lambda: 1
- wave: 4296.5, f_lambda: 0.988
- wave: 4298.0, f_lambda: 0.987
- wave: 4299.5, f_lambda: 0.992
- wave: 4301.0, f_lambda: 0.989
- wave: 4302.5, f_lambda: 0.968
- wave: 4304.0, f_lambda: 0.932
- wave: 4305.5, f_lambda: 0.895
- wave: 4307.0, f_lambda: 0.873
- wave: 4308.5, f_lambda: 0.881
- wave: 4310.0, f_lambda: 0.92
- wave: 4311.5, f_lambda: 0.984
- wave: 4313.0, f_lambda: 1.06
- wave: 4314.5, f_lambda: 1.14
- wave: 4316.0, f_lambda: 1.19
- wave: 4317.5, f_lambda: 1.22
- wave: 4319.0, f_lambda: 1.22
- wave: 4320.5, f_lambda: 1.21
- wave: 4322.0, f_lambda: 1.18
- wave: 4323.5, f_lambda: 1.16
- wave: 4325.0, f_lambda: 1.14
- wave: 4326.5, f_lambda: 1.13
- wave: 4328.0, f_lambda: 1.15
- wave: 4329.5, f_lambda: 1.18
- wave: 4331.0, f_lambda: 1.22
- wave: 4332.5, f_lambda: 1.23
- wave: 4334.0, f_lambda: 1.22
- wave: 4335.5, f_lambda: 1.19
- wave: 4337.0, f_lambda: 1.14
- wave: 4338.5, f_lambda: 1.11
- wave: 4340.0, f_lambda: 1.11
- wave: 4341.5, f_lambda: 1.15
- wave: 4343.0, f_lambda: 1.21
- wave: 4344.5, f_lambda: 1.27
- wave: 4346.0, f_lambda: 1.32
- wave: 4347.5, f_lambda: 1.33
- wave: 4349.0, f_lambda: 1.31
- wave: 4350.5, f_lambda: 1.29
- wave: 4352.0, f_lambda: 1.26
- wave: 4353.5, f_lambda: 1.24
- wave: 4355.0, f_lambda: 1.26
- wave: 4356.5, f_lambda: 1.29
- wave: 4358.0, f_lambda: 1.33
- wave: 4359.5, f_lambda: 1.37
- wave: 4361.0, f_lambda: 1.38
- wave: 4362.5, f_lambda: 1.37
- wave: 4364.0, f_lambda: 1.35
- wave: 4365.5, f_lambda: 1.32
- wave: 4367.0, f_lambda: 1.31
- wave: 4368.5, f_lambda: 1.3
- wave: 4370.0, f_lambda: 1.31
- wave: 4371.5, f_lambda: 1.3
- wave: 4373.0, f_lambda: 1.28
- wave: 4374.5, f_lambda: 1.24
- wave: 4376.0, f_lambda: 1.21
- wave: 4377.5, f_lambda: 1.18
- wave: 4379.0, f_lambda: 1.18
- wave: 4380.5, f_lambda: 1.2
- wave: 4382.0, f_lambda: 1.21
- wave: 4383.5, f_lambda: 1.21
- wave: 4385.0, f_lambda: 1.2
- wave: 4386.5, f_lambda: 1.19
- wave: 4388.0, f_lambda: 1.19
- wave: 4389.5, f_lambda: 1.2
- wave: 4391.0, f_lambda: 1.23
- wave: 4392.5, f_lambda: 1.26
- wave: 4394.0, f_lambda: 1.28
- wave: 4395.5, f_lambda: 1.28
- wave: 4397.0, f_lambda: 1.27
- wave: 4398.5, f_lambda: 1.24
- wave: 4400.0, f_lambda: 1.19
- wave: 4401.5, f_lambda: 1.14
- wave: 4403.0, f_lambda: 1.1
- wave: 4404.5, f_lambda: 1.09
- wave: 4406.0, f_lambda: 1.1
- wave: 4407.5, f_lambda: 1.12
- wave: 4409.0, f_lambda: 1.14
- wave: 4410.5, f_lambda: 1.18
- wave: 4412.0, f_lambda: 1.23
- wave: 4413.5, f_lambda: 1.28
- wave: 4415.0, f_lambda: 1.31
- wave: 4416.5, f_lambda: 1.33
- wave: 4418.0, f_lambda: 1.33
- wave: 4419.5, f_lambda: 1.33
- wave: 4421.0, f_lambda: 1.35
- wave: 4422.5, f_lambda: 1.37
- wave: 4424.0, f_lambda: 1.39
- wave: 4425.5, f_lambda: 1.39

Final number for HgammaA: -4.9 angstrom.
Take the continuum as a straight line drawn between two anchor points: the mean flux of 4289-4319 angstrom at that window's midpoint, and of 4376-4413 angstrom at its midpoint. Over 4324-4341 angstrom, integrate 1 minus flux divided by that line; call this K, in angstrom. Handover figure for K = -1.52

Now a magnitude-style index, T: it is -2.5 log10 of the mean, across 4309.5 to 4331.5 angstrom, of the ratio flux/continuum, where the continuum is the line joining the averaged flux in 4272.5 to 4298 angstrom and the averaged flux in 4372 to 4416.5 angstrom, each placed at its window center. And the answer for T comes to -0.05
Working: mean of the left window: 1.04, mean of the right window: 1.21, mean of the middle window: 1.14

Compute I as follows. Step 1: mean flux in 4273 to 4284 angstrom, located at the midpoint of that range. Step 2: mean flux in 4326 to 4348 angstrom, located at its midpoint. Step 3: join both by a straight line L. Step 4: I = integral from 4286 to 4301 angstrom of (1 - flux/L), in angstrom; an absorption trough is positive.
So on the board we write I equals 0.9 angstrom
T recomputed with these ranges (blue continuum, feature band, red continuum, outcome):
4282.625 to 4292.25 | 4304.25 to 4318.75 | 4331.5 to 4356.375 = 0.10 mag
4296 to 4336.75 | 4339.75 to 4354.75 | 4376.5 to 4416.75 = -0.11 mag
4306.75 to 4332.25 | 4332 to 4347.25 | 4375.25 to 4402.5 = -0.05 mag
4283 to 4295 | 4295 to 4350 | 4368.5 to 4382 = 0.00 mag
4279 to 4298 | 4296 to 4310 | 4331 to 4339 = 0.15 mag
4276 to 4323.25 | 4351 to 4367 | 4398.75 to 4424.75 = -0.15 mag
